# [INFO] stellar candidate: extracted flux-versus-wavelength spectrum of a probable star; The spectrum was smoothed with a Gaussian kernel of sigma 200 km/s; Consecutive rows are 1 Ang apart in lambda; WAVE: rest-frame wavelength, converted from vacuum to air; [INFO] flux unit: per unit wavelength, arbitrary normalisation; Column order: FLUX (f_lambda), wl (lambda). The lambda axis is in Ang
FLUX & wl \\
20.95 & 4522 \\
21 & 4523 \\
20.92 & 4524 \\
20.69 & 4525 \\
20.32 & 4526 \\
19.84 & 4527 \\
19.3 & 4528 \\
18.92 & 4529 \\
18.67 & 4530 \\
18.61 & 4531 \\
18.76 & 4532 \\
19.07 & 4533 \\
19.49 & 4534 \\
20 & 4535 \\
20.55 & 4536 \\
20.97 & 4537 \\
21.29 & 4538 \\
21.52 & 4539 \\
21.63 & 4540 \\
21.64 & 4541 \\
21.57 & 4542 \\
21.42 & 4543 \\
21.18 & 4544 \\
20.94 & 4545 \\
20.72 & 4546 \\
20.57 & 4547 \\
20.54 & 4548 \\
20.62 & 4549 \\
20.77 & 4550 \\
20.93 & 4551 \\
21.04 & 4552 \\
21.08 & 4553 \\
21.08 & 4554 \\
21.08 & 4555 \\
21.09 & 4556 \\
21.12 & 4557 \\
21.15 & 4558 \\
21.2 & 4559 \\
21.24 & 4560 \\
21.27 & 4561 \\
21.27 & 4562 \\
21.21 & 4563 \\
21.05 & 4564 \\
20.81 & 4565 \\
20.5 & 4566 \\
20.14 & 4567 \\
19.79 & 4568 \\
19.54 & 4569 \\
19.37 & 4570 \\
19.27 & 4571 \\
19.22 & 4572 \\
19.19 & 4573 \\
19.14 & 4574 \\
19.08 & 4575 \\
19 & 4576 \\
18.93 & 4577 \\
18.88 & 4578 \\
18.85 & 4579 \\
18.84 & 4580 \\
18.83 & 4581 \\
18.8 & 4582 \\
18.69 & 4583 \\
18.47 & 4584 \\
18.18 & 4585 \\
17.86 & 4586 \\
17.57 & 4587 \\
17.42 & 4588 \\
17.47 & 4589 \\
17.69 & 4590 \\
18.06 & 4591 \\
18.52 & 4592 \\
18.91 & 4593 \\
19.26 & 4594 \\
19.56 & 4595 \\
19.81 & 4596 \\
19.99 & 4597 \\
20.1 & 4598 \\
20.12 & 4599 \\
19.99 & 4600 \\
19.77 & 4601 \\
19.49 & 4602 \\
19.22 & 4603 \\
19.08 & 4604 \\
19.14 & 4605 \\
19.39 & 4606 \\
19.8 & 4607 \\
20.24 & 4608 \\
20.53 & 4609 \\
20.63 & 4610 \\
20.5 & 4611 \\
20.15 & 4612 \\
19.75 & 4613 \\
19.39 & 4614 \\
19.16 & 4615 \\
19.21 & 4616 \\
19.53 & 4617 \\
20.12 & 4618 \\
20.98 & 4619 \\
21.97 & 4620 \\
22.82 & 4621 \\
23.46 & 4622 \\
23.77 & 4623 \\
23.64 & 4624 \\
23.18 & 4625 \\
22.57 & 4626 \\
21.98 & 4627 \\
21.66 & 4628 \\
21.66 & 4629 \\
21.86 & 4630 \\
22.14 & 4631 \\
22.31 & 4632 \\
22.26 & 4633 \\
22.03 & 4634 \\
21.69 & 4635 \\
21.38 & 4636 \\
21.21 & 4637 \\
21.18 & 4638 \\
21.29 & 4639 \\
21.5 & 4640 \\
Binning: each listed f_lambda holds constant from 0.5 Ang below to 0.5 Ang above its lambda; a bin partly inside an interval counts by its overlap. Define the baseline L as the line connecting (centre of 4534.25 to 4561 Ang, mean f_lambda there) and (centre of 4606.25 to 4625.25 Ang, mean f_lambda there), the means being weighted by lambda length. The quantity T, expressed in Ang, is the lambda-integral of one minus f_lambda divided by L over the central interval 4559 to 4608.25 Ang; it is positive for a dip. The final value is 3.80 Ang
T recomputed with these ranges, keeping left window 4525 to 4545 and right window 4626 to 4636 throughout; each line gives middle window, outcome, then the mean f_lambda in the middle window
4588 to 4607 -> 2.0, 19.2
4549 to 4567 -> -0.3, 21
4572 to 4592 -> 2.5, 18.5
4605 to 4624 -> 0.9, 20.7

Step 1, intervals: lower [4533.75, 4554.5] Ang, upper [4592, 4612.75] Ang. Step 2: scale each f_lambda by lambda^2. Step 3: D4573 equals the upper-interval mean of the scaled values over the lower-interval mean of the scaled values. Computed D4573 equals 0.97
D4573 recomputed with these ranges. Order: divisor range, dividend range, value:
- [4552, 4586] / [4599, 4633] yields 1.07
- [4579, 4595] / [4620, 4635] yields 1.25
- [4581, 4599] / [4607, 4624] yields 1.13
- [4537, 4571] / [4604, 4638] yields 1.04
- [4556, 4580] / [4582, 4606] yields 0.95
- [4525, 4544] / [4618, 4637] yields 1.14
